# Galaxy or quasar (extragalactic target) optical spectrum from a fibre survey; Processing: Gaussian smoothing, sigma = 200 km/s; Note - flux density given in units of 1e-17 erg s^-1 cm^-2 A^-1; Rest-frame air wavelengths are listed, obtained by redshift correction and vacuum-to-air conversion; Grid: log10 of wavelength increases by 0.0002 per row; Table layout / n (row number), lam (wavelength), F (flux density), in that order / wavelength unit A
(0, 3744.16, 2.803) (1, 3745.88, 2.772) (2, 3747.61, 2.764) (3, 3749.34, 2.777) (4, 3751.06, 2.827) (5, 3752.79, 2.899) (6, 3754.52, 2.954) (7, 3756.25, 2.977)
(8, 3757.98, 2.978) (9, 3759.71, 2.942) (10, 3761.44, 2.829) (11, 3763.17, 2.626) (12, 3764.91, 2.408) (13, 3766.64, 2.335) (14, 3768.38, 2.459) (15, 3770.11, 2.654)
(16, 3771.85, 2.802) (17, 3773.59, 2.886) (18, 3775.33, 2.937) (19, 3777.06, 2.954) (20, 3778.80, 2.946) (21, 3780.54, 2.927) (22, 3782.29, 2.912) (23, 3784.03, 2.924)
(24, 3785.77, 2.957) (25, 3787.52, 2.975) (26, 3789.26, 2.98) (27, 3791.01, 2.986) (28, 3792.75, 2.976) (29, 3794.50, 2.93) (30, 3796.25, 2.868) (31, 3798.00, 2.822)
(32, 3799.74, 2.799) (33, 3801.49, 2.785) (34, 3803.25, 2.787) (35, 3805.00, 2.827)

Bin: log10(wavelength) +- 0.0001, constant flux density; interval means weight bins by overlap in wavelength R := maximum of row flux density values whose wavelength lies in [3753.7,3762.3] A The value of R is 2.978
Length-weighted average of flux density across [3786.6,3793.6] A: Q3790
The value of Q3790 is 2.98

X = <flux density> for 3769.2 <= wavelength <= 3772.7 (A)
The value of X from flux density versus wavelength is 2.73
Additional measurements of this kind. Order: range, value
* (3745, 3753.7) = 2.81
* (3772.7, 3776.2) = 2.91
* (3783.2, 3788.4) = 2.95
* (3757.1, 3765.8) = 2.76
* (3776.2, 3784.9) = 2.93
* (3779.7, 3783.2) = 2.91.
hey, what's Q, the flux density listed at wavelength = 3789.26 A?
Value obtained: 2.98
